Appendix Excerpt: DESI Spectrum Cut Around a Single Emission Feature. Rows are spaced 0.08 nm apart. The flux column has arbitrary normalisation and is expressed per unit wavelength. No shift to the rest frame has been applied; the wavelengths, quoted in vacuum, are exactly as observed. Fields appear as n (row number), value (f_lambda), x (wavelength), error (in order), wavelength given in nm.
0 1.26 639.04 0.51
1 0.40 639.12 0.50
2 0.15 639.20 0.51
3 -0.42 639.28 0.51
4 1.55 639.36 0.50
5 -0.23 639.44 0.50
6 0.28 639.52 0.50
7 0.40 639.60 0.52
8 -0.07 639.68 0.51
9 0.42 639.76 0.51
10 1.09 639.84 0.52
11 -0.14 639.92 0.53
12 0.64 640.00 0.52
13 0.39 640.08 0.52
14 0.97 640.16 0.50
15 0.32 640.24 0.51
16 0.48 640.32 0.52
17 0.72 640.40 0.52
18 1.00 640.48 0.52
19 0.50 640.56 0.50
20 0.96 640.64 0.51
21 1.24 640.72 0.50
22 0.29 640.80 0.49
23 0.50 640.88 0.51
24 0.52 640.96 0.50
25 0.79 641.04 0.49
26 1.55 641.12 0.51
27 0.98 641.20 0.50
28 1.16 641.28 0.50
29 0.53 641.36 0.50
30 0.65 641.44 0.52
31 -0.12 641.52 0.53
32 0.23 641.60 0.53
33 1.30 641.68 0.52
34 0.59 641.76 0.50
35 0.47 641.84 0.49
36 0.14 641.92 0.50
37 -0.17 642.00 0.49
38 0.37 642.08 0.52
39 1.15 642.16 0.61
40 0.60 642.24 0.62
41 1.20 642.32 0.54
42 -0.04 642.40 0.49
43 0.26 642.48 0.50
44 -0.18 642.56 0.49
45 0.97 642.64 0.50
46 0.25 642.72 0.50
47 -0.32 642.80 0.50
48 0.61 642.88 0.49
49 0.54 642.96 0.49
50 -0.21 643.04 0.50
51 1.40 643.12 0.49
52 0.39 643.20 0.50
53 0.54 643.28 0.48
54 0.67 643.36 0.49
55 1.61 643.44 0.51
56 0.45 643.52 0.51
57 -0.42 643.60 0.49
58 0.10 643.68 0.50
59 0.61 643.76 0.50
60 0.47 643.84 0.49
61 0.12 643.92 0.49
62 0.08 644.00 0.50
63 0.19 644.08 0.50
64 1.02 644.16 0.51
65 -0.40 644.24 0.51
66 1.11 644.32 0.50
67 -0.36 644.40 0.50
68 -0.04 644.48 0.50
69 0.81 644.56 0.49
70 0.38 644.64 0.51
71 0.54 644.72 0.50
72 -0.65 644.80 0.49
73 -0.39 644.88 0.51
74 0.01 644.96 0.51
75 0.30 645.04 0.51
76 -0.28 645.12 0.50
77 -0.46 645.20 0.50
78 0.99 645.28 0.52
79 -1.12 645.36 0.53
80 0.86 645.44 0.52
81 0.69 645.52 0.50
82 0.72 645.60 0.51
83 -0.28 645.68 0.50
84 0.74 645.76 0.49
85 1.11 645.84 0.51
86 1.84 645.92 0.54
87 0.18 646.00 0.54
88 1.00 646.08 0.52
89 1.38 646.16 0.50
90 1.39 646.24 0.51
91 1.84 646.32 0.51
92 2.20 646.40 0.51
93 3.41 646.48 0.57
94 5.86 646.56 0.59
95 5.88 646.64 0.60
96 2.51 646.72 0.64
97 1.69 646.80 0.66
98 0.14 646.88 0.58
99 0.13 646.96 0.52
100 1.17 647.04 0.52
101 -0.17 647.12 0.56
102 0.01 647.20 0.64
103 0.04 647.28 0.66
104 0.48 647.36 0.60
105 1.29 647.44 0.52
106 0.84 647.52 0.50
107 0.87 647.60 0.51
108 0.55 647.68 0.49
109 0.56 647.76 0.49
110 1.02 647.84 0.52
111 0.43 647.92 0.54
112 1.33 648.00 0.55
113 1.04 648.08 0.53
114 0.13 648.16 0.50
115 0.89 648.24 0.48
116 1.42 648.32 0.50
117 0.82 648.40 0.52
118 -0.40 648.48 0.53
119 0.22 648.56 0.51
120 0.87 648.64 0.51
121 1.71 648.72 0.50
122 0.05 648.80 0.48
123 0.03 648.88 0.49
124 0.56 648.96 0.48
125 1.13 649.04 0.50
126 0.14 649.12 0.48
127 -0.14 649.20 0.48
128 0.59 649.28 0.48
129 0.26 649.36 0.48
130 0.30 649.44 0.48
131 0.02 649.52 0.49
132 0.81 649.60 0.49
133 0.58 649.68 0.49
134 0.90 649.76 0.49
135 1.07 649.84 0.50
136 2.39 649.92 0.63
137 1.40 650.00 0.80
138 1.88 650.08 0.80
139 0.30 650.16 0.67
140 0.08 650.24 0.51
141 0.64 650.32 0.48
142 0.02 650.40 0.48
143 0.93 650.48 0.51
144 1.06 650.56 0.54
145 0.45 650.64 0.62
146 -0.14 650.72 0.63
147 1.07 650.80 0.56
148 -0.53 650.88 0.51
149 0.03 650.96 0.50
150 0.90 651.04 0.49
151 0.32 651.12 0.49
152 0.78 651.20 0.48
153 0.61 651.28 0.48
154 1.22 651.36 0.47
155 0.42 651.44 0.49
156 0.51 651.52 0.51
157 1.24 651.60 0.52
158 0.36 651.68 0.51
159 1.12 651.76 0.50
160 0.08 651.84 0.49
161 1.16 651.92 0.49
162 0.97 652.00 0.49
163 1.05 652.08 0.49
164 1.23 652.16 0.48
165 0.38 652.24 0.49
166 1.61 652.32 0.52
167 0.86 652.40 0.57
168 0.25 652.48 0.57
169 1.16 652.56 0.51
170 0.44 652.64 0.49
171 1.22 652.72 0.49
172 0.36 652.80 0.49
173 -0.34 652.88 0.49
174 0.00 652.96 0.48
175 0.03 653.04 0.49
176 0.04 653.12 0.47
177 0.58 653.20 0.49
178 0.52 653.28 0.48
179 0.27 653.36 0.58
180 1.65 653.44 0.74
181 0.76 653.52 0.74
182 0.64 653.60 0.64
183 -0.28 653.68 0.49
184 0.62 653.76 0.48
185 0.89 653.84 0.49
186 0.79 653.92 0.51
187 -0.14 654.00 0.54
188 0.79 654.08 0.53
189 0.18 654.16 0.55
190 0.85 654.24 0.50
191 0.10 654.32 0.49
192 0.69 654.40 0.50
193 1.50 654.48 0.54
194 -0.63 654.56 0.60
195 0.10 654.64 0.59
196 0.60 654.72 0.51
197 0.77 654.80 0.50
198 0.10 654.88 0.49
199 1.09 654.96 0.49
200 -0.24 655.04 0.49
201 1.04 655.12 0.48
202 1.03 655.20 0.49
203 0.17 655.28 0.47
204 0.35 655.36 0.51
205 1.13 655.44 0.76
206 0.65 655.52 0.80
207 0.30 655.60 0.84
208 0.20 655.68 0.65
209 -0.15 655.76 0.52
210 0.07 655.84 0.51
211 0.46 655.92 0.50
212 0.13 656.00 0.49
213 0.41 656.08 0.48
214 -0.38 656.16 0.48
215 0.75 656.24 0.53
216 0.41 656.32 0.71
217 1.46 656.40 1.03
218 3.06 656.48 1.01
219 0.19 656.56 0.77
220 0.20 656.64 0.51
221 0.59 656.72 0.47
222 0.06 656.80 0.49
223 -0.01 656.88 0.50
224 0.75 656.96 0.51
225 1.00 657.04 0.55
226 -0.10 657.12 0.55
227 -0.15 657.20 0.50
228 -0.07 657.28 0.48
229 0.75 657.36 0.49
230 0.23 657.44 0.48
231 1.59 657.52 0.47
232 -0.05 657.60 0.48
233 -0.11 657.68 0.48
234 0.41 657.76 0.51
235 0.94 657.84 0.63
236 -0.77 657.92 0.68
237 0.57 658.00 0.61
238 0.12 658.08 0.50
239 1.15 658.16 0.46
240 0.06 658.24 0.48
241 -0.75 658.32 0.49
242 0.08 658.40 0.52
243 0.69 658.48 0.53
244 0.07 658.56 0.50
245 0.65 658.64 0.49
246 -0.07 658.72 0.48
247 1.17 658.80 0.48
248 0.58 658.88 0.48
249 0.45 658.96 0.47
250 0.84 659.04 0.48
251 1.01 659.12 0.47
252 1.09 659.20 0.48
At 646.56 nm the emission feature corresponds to H-gamma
